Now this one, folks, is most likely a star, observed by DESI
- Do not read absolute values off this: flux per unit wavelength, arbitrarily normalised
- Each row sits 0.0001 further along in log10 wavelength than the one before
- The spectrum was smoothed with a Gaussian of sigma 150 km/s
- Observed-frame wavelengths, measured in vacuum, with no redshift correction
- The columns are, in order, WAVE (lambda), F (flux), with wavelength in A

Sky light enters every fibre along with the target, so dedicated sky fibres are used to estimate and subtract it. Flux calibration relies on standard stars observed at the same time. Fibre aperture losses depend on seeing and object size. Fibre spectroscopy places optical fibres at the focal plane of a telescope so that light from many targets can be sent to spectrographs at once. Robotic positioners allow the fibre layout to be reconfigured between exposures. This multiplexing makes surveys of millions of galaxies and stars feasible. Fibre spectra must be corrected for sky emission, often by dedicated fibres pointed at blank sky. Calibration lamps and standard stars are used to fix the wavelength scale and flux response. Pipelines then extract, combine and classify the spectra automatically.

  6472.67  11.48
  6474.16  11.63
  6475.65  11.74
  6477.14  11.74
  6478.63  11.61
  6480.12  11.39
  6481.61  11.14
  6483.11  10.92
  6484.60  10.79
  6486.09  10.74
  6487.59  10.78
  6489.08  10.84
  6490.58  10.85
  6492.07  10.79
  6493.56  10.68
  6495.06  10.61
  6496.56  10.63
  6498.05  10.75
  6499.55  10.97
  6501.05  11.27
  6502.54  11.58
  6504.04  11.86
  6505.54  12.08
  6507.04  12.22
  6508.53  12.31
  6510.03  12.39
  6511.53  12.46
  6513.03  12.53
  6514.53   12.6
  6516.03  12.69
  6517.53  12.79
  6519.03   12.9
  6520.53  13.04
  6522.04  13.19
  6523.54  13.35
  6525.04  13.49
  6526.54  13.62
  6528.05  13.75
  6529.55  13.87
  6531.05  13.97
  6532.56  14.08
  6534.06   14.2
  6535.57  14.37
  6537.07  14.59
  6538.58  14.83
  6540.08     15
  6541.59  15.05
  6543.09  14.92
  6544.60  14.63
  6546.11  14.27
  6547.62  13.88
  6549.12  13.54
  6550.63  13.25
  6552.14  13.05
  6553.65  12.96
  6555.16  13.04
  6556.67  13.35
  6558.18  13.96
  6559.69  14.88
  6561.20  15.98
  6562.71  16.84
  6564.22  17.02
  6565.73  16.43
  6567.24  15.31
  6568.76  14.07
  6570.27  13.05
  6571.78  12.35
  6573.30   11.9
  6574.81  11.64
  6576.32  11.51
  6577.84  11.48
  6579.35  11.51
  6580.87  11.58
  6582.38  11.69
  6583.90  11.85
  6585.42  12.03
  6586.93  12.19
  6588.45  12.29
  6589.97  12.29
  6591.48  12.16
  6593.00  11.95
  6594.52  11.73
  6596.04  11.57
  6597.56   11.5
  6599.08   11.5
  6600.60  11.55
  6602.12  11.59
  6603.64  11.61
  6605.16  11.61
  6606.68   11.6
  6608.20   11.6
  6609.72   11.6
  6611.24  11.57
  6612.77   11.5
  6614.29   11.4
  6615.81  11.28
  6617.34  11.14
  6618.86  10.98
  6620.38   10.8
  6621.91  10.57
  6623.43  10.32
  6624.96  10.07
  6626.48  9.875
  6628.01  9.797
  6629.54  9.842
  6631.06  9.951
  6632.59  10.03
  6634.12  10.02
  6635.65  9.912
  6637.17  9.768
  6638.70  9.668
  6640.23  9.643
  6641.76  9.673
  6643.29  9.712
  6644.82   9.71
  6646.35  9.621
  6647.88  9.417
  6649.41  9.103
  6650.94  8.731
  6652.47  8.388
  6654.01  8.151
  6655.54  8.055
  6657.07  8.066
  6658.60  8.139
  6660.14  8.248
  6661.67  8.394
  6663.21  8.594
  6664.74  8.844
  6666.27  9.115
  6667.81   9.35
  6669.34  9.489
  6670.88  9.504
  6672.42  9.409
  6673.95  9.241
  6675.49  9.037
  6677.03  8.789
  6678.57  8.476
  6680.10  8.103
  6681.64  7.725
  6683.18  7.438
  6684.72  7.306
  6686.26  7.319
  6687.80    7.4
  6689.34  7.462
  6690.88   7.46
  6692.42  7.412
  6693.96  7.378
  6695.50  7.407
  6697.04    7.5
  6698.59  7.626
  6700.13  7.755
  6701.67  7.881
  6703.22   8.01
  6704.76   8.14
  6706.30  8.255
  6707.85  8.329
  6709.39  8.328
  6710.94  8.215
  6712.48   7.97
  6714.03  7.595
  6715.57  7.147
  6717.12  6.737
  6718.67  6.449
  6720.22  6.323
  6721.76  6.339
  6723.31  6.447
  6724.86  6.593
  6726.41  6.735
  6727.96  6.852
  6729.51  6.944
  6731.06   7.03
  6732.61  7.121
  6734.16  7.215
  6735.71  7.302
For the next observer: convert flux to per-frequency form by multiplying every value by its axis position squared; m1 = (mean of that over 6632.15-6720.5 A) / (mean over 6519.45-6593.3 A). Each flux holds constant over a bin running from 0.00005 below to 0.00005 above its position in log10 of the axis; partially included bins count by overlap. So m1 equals 0.64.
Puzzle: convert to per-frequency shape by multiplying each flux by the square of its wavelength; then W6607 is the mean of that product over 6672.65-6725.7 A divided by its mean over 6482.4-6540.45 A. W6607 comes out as 0.65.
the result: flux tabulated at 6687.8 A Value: 7.4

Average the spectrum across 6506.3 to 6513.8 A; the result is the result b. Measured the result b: 12.4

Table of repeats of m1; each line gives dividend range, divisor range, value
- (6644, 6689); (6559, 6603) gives 0.69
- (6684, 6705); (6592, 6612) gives 0.67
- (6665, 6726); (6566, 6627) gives 0.69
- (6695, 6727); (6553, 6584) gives 0.57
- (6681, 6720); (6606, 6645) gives 0.74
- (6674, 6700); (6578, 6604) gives 0.68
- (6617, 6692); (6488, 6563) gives 0.72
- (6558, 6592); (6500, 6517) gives 1.11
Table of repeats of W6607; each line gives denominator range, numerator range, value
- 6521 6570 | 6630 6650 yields 0.70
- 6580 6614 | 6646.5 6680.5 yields 0.76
